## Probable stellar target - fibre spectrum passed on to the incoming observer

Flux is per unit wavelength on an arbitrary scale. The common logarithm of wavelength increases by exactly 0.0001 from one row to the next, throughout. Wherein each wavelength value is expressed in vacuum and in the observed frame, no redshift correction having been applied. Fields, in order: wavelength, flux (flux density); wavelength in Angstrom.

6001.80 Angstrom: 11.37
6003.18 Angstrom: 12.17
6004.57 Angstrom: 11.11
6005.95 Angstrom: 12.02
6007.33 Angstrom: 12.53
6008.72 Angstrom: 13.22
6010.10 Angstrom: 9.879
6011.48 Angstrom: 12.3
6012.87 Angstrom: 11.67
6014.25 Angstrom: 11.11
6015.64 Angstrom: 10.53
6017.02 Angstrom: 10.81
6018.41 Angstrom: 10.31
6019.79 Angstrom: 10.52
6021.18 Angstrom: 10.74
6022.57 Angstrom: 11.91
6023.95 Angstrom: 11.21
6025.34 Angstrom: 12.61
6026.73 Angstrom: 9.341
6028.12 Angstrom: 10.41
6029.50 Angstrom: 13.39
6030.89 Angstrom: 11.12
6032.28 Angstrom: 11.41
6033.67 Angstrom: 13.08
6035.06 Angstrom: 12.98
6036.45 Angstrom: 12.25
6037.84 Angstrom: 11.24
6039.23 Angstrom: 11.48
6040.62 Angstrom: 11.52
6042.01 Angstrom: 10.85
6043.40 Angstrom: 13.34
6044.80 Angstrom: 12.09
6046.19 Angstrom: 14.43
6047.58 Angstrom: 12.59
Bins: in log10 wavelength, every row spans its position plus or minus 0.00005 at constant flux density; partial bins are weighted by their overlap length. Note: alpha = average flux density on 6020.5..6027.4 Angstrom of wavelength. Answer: 11.2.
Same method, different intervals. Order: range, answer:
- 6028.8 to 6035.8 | 12.4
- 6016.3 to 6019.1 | 10.6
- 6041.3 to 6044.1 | 12.1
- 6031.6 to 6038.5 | 12.2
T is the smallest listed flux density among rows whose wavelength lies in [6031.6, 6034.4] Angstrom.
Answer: 11.41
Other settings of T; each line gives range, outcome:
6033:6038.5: 11.24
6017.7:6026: 10.31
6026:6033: 9.341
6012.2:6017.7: 10.53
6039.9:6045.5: 10.85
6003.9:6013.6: 9.879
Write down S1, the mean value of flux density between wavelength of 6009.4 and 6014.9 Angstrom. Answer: 11.3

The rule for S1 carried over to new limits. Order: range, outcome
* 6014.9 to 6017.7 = 10.7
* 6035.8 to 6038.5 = 11.7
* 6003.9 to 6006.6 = 11.6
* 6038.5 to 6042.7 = 11.3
